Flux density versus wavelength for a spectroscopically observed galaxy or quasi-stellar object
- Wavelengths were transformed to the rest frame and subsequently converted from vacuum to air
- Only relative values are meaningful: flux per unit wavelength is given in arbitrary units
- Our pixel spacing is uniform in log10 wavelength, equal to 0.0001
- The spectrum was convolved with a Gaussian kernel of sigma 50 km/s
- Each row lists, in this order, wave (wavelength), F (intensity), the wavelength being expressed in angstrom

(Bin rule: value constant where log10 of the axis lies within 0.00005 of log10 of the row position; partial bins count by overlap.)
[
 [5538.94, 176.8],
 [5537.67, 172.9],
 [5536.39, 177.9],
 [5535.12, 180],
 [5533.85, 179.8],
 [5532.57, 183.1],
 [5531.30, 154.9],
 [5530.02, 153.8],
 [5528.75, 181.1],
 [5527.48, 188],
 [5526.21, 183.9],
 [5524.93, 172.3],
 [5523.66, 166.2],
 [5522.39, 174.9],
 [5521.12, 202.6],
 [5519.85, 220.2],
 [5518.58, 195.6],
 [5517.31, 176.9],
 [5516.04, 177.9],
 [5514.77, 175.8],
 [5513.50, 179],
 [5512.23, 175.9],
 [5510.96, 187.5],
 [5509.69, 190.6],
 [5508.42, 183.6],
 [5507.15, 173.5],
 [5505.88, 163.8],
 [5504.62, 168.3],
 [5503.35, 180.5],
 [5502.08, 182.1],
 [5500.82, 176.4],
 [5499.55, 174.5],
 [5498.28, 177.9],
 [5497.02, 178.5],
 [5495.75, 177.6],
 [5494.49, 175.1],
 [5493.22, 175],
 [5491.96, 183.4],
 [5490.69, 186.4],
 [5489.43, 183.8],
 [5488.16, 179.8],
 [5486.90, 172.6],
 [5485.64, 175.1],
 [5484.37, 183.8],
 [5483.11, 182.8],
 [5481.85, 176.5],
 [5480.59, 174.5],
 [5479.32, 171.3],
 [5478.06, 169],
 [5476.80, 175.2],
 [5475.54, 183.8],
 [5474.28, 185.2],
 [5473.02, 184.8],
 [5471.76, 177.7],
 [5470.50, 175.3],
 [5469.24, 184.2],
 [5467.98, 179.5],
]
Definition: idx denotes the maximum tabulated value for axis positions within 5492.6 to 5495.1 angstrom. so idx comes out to 175.1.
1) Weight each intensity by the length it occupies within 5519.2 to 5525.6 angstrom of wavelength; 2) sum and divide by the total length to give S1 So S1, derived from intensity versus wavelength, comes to 187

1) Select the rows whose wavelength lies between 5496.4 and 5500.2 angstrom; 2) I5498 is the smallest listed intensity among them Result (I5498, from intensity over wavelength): 174.5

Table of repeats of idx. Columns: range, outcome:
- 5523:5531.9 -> 188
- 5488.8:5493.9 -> 186.4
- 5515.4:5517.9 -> 177.9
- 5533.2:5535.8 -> 180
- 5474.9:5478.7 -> 183.8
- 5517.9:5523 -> 220.2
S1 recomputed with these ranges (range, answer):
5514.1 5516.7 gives 177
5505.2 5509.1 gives 174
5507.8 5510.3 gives 187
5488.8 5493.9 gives 182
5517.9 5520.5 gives 208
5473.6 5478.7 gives 179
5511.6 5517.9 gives 177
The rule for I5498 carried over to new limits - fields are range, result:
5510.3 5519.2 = 175.8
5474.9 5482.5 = 169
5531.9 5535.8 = 179.8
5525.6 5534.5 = 153.8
